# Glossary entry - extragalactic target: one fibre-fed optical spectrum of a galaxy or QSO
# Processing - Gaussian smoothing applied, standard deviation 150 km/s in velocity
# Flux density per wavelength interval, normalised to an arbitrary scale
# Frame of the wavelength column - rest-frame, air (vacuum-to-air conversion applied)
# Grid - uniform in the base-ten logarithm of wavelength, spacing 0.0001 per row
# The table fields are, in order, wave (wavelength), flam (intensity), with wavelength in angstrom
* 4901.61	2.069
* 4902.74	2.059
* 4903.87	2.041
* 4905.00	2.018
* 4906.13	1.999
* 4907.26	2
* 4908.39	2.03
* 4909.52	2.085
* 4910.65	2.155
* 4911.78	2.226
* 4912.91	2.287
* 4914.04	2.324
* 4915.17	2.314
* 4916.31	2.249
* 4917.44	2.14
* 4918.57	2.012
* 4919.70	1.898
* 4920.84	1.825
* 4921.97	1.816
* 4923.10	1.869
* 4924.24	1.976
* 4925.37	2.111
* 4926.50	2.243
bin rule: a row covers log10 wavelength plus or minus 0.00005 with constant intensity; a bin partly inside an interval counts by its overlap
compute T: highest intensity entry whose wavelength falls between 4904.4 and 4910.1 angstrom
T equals 2.085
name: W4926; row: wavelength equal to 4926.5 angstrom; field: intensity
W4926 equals 2.243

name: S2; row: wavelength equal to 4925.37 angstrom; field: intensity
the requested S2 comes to 2.111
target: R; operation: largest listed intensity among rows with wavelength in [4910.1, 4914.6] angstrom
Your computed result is 2.324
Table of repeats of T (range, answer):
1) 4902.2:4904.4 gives 2.059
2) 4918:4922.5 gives 2.012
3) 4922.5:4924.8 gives 1.976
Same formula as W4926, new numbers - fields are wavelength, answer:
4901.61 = 2.069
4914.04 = 2.324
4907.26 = 2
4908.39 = 2.03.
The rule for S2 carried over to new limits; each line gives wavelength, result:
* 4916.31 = 2.249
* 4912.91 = 2.287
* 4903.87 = 2.041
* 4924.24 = 1.976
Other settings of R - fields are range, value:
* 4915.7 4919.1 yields 2.249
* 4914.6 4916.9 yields 2.314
